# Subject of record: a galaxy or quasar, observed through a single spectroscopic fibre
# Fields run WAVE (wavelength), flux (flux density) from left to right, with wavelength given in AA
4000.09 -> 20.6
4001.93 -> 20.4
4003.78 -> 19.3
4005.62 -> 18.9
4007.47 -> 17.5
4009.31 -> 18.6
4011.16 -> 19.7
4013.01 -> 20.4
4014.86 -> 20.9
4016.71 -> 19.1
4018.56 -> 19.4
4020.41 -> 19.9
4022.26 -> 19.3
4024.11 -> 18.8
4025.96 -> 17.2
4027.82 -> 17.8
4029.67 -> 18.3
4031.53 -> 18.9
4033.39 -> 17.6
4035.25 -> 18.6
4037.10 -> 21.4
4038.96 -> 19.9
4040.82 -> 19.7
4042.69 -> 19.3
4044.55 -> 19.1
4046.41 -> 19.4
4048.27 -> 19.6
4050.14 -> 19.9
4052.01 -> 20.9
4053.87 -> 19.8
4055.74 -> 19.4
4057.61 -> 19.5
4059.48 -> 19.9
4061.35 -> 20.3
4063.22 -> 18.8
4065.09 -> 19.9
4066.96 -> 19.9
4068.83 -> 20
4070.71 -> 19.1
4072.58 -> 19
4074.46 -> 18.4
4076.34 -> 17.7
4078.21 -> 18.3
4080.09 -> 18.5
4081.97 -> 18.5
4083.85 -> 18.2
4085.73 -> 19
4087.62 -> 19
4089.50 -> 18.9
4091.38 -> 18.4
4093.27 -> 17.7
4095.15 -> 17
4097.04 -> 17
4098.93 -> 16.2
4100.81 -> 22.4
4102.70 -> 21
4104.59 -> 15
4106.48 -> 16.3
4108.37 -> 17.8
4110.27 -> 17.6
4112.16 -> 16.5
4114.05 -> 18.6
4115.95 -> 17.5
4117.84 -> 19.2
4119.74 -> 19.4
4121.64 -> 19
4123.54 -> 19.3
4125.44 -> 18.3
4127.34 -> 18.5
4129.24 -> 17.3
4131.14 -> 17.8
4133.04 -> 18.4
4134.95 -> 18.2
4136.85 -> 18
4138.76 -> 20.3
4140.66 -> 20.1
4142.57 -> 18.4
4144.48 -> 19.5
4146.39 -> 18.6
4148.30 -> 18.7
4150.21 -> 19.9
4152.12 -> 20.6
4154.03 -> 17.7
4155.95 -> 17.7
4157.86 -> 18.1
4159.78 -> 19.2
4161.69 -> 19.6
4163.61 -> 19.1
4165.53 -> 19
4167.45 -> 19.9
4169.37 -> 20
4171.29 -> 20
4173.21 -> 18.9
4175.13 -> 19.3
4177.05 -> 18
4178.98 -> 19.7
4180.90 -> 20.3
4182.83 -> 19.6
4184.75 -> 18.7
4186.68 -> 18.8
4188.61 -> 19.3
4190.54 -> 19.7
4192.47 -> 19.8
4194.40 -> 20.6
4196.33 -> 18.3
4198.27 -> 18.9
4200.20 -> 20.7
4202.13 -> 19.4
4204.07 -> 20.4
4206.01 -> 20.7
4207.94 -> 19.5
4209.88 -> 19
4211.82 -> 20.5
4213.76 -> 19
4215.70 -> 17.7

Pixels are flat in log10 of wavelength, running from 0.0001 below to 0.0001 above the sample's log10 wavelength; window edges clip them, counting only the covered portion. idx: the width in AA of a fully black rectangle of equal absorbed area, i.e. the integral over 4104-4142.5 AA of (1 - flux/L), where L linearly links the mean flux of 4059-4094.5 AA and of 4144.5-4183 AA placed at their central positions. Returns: 1.7 AA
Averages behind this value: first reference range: 18.9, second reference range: 19.2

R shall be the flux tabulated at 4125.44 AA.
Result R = 18.3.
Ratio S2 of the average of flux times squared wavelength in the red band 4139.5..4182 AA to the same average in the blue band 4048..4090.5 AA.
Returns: 1.04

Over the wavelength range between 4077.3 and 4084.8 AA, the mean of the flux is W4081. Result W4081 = 18.4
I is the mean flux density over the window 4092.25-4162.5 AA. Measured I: 18.4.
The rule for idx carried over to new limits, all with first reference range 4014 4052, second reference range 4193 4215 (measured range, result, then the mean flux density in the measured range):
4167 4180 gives 0.2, 19.4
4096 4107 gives 0.8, 18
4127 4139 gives 0.8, 18.2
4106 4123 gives 1.2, 18.1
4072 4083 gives 0.6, 18.4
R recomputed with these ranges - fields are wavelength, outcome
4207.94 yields 19.5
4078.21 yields 18.3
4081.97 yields 18.5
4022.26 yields 19.3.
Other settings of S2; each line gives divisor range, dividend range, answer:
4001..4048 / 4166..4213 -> 1.11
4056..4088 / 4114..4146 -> 1.01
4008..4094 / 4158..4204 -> 1.08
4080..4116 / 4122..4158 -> 1.06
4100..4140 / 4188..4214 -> 1.11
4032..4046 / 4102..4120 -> 0.95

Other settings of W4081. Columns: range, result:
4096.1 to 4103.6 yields 19.2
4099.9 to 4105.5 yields 19.5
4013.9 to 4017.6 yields 20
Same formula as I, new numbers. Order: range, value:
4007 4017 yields 19.5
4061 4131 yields 18.4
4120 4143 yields 18.7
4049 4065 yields 19.8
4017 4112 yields 18.8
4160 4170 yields 19.5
